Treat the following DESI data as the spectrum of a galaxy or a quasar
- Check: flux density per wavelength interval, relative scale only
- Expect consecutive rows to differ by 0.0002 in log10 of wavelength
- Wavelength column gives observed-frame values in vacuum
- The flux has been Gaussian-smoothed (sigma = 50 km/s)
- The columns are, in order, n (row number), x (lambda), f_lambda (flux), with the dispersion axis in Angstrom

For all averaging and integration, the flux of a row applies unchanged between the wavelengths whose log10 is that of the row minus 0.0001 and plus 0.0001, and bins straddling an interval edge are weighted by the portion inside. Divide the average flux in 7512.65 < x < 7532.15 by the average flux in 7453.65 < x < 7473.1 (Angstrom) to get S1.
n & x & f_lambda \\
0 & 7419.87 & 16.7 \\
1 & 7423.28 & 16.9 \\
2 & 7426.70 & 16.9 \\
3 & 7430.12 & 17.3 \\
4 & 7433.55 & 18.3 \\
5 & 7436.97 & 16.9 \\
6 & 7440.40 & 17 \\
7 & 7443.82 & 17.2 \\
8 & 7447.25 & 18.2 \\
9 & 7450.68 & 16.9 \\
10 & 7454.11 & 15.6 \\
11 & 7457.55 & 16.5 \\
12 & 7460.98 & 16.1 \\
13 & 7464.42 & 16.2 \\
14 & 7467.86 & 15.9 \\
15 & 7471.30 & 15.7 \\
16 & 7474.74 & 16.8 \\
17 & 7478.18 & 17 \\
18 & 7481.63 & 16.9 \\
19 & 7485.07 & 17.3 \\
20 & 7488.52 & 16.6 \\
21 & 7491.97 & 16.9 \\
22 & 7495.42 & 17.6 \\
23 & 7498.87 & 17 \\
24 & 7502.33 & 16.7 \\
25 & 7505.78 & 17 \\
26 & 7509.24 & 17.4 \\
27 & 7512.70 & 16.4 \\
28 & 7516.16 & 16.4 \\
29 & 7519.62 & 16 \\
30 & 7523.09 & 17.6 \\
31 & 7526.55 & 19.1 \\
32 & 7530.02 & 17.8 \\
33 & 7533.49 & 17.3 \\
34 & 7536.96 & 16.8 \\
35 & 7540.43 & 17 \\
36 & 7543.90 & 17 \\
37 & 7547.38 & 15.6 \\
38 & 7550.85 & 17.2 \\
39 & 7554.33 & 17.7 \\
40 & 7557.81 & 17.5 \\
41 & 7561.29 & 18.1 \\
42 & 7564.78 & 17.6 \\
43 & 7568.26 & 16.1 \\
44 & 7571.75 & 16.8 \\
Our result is 1.1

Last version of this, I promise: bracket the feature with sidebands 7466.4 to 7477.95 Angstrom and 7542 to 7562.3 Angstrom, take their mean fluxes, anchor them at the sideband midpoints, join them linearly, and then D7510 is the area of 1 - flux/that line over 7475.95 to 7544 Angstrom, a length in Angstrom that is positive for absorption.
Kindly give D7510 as -1.7 Angstrom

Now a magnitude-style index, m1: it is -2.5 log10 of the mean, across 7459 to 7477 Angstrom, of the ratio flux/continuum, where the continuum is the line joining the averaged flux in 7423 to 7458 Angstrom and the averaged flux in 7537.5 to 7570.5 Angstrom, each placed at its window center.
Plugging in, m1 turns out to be 0.06 mag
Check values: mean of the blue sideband 17.1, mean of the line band 16.2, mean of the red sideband 17.1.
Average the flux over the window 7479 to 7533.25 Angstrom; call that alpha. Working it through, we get 17.1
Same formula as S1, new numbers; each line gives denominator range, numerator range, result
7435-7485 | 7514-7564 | 1.03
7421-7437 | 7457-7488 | 0.95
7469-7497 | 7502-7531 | 1.02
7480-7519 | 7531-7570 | 1.01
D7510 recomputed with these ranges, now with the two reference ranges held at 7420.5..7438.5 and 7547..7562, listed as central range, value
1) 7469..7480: 0.5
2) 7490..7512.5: 0.3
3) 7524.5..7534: -0.5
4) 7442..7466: 0.8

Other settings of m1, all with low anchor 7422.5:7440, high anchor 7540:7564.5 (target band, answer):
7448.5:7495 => 0.04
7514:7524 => 0.04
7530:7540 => 0.00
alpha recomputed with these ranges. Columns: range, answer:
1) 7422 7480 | 16.8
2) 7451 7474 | 16.1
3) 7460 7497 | 16.6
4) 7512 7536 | 17.2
